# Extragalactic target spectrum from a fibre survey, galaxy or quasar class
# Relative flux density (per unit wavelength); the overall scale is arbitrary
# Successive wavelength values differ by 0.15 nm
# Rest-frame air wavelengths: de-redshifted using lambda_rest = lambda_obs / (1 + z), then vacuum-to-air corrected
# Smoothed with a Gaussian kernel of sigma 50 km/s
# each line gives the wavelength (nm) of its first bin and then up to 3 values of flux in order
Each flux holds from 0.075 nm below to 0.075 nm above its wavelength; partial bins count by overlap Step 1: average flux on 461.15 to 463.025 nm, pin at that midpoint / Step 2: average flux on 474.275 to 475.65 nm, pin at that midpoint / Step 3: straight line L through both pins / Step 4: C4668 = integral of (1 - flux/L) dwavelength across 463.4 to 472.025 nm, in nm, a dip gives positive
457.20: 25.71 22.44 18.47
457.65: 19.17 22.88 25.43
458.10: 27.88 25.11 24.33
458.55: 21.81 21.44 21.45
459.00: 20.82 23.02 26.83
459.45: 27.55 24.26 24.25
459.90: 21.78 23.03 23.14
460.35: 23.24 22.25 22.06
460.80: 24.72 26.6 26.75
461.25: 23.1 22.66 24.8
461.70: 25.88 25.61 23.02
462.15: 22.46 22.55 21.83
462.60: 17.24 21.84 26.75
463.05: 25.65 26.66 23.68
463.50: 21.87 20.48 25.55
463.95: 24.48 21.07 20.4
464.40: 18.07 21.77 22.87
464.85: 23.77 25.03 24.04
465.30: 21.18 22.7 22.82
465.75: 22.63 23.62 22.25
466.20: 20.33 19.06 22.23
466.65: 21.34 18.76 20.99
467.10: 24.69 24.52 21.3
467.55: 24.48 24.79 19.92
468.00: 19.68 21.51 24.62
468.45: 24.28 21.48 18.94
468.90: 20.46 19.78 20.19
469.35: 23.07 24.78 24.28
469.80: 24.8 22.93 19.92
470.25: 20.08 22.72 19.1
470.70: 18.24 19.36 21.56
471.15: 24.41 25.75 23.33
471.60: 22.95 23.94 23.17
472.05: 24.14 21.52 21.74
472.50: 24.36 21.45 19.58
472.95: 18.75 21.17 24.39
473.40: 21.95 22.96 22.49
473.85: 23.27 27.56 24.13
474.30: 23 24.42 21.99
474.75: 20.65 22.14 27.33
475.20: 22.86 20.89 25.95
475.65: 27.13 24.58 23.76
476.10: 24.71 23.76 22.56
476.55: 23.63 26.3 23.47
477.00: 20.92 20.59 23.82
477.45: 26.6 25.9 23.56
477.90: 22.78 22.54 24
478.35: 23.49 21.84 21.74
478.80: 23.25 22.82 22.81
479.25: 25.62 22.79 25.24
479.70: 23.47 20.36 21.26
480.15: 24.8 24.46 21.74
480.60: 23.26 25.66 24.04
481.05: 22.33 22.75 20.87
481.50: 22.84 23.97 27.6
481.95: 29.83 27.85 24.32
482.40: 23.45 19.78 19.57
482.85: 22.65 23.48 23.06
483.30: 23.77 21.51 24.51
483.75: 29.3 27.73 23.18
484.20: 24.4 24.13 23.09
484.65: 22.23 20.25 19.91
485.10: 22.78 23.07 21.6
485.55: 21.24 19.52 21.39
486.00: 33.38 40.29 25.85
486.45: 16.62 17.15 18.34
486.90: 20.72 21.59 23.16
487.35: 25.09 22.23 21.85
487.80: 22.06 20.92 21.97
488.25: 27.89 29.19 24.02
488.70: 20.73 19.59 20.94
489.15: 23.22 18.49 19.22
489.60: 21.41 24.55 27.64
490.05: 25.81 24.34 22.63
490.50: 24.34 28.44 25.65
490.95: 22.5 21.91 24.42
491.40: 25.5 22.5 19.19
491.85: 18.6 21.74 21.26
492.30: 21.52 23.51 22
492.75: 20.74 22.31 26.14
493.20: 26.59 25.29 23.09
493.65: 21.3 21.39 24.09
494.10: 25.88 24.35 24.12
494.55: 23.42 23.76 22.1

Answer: 0.44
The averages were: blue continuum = 23.3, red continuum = 23.5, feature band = 22.2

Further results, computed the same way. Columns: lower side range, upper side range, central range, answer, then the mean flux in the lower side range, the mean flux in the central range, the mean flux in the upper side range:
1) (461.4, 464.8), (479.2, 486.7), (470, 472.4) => 0.13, 22.9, 22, 23.7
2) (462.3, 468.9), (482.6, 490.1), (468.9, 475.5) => 0.02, 22.3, 22.5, 23.1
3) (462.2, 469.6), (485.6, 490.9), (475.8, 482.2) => -0.21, 22.3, 23.7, 23.4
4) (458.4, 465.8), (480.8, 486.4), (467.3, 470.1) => 0.15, 23.2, 22.3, 24.1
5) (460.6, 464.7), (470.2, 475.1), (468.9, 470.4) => 0.04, 23.2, 22.1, 22.5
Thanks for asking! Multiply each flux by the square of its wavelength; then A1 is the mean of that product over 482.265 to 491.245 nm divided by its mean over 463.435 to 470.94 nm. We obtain 1.15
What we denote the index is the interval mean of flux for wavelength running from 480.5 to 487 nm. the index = 23.5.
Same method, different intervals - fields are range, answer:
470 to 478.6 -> 23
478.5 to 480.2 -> 23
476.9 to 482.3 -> 23.7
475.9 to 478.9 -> 23.5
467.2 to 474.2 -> 22.3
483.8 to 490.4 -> 23.1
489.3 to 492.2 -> 23.1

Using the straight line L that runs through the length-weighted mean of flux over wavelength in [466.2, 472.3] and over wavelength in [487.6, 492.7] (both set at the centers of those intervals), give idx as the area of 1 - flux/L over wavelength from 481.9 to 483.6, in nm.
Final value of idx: -0.07 nm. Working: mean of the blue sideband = 22.1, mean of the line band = 23.5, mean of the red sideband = 22.9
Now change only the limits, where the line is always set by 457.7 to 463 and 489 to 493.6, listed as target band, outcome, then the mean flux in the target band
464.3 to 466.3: 0.11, 22.3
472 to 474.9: 0.10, 22.6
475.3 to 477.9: -0.07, 24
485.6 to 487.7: -0.02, 23.4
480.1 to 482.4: -0.11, 24.4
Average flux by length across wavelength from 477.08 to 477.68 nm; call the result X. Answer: 24.3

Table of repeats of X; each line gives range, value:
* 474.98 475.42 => 23.7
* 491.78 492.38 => 20.8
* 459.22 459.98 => 24.9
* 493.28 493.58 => 24.1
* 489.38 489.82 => 21.7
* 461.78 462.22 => 23.7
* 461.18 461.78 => 24.1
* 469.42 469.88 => 24.6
